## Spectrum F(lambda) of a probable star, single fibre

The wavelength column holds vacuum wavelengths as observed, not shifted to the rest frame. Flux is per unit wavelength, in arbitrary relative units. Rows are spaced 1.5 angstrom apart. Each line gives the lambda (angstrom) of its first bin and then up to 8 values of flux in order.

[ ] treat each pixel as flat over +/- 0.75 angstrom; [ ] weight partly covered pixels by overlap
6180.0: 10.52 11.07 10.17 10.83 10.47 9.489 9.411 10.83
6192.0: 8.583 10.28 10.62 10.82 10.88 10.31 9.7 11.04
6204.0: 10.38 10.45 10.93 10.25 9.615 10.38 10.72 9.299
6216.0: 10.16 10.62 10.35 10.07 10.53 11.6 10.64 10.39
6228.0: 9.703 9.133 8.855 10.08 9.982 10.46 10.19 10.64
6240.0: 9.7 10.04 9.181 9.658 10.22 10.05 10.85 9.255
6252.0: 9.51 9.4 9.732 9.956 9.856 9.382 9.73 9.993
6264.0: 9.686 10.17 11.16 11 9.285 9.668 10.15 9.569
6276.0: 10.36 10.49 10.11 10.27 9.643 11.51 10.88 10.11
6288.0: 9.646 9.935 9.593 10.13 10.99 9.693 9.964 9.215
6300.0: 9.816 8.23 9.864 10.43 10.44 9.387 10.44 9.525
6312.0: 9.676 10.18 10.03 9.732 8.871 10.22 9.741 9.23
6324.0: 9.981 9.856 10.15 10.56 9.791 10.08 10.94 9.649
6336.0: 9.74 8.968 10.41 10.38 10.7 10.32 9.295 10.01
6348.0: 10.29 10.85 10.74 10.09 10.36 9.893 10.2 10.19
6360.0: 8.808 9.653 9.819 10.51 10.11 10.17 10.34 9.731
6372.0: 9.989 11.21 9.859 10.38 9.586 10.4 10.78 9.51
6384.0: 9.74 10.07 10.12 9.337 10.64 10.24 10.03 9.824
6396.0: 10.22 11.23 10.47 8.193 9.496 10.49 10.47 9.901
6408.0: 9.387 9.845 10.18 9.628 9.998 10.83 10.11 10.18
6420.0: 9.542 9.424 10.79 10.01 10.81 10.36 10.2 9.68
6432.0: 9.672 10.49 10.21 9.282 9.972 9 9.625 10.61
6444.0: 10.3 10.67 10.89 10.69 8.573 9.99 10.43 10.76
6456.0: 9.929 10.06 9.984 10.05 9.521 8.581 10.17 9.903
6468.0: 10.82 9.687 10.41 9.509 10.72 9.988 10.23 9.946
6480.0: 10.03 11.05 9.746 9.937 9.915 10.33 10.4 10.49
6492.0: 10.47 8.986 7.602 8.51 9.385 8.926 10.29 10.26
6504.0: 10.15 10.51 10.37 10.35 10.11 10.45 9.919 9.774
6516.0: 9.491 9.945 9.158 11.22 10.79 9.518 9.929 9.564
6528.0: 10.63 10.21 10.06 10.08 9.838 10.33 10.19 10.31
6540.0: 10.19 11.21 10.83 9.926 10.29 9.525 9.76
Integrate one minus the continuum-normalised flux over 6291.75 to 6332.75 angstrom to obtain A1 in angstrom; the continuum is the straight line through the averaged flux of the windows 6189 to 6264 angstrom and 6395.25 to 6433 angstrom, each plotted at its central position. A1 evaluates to 0.8 angstrom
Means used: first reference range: 10.1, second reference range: 10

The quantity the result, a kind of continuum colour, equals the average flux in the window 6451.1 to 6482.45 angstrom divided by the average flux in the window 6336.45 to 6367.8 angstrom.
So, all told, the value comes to 1.00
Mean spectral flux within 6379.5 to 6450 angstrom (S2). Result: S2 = 10.1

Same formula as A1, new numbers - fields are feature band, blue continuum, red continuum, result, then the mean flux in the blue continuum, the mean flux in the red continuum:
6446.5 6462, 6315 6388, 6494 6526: -0.3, 10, 9.83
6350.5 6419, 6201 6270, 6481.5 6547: 0.0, 10.1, 10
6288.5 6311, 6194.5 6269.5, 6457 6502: 0.5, 10.1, 9.86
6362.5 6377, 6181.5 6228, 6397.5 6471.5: -0.2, 10.3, 10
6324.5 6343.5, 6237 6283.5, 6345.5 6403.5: -0.1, 9.99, 10.1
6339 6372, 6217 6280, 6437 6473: -0.3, 10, 10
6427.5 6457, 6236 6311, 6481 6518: -0.4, 9.98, 9.89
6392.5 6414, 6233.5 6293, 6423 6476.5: 0.2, 10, 10.1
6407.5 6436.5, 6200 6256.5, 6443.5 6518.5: -0.1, 10.1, 9.98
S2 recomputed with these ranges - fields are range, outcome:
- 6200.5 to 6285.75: 10.1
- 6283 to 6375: 10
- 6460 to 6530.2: 9.96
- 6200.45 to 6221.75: 10.3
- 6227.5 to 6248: 9.85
